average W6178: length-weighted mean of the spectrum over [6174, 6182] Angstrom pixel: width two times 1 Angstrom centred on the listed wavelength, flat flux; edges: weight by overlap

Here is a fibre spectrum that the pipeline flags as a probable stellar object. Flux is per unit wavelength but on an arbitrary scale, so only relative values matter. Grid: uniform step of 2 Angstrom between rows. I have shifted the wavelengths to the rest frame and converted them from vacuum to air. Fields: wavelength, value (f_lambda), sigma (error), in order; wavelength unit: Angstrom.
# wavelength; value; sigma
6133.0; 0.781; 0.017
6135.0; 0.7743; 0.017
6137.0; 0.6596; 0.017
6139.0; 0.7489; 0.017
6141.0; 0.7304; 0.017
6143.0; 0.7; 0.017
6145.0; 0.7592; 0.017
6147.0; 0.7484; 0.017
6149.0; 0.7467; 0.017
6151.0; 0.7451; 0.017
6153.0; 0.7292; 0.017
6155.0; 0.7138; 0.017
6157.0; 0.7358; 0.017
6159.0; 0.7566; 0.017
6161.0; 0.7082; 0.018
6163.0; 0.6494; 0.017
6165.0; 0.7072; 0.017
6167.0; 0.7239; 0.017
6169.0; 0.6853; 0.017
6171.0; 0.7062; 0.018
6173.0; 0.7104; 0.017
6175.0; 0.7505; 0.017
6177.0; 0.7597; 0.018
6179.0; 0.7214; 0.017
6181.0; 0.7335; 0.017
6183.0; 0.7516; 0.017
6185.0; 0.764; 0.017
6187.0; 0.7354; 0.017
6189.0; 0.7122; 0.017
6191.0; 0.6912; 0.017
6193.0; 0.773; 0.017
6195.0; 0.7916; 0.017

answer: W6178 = 0.741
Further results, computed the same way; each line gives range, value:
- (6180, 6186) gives 0.75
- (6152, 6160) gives 0.734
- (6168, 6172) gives 0.696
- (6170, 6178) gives 0.732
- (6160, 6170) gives 0.695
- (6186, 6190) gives 0.724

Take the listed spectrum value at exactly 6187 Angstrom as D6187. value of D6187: 0.7354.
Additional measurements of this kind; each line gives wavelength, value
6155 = 0.7138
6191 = 0.6912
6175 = 0.7505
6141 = 0.7304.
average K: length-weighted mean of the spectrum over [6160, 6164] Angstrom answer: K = 0.679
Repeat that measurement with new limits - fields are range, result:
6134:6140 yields 0.728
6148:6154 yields 0.74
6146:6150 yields 0.748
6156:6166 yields 0.711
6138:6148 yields 0.737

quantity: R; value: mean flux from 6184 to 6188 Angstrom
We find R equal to 0.75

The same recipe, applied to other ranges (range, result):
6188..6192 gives 0.702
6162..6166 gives 0.678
